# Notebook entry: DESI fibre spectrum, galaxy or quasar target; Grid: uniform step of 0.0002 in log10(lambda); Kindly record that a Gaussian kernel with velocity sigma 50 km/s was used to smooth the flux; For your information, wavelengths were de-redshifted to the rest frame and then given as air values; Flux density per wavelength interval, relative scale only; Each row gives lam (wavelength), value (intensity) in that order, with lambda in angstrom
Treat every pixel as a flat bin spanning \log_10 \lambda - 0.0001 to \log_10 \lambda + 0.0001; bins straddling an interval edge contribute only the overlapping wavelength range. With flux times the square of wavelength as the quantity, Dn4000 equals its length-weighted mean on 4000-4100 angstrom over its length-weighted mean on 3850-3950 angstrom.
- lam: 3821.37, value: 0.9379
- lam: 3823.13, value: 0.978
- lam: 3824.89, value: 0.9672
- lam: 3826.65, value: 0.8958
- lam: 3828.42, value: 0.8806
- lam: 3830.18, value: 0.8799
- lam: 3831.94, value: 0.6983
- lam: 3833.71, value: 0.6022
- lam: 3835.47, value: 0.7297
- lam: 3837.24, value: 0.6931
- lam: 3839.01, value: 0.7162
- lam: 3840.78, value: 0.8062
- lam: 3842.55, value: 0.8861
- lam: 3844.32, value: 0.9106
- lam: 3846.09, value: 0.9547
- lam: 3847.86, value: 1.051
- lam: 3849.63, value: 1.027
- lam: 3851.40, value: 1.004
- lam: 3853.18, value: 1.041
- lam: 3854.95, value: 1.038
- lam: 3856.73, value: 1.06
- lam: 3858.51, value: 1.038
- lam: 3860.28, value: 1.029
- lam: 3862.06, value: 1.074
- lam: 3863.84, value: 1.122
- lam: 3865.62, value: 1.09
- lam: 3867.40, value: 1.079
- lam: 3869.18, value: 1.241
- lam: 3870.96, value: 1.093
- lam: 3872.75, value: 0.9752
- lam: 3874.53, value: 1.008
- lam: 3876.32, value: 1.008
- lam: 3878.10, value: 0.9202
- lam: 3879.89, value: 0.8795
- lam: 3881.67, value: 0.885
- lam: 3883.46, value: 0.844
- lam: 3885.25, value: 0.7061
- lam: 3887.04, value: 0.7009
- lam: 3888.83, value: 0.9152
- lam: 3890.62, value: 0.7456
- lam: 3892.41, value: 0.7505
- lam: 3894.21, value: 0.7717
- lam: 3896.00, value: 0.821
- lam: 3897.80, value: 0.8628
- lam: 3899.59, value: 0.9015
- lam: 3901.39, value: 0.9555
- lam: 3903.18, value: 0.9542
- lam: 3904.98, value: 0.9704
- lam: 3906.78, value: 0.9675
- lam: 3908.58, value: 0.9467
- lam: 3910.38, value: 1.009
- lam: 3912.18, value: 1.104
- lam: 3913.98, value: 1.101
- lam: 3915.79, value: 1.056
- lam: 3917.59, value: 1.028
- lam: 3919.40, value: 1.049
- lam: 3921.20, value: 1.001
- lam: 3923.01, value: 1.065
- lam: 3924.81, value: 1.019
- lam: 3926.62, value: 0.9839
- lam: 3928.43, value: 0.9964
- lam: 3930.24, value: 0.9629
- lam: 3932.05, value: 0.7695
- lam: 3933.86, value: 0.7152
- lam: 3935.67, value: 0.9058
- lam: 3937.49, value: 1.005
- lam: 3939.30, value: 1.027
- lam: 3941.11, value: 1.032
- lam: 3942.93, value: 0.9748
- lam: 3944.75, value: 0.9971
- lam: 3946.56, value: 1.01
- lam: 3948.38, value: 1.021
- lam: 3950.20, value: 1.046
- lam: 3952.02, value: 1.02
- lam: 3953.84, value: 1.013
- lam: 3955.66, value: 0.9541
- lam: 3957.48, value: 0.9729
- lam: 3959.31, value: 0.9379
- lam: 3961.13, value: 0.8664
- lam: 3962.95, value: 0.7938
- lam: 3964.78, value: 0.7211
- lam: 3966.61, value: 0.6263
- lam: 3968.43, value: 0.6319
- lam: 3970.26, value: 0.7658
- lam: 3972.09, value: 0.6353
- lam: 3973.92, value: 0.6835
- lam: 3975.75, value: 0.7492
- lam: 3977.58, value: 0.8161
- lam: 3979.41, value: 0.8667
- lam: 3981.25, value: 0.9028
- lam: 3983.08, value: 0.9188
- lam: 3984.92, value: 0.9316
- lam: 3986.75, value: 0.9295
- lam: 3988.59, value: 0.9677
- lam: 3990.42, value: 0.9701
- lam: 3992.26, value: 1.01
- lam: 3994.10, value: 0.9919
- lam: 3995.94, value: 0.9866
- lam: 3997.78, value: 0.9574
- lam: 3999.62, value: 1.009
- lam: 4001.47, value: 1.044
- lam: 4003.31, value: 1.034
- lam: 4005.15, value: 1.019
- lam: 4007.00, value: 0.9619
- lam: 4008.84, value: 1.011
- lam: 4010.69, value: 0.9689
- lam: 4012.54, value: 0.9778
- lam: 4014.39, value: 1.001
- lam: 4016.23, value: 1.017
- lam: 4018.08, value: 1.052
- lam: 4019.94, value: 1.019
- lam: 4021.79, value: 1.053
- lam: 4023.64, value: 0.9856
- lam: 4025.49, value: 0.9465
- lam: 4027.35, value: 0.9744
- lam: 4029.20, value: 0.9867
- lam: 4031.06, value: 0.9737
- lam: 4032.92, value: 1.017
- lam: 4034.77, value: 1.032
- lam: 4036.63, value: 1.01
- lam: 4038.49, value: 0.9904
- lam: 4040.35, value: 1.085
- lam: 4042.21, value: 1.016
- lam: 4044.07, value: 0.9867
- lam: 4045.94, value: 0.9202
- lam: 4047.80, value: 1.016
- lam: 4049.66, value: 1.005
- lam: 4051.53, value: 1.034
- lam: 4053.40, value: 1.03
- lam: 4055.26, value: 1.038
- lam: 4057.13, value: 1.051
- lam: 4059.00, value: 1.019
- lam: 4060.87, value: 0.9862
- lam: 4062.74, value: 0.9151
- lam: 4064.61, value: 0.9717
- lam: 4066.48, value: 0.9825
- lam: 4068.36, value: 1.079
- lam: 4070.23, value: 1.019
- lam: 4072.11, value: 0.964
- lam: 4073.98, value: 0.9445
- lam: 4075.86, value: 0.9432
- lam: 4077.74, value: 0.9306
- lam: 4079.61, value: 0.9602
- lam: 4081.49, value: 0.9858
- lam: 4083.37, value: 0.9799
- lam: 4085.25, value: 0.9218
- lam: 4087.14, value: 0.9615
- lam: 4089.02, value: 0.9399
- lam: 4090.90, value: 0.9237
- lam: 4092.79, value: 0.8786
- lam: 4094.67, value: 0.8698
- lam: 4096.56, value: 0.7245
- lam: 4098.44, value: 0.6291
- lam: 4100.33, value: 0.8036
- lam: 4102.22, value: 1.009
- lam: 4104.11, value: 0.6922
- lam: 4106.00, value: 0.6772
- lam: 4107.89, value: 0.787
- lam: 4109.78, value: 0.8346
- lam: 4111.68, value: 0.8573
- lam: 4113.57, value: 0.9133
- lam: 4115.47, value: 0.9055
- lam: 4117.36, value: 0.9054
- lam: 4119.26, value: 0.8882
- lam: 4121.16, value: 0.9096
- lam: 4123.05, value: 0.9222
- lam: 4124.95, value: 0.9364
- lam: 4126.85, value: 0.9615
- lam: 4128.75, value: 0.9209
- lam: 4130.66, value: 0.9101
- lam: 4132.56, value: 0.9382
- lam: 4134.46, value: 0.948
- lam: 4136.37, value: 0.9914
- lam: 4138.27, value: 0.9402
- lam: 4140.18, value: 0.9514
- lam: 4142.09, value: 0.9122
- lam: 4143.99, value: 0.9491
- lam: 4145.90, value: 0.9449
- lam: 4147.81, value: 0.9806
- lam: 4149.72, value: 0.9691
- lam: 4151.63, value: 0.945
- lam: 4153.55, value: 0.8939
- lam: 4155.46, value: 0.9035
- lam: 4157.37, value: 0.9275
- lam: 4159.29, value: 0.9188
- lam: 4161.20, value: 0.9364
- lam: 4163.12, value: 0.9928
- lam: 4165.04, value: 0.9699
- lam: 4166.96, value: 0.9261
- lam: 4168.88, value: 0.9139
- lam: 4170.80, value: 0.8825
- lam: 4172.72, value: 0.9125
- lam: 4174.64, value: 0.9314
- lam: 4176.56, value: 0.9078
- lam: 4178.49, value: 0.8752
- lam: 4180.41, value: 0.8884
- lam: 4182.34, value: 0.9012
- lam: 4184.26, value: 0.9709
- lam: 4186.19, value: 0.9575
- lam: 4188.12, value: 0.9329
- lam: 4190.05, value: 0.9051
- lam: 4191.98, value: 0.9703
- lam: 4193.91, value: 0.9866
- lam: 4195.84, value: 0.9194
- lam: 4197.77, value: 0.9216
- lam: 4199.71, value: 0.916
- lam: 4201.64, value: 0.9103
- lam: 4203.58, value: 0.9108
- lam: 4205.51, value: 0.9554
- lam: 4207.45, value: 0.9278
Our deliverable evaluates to 1.1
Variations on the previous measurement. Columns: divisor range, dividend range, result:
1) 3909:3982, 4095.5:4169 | 1.07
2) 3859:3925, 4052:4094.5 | 1.11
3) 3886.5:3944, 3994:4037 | 1.12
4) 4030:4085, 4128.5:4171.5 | 0.99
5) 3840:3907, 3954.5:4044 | 1.05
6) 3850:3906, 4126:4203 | 1.13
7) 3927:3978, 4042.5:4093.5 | 1.18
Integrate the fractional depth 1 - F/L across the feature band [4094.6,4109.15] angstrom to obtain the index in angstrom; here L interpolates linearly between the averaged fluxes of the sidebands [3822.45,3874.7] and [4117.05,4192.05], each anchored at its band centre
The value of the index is 2.57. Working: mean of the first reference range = 0.952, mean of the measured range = 0.77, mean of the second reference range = 0.931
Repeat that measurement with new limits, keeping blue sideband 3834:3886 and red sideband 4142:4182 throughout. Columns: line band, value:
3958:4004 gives 3.7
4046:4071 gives -1.9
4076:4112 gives 2.8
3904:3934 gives -1.2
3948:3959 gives -0.6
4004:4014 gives -0.5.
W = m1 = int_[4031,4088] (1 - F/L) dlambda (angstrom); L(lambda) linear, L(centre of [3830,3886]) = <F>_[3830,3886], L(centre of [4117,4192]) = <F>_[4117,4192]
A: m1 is -3.6 angstrom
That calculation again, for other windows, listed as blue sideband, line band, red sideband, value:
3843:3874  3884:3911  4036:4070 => 4.5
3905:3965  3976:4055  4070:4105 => -4.4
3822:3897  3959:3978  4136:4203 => 3.8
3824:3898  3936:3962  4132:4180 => -1.9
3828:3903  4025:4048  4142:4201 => -1.8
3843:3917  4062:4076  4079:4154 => -1.0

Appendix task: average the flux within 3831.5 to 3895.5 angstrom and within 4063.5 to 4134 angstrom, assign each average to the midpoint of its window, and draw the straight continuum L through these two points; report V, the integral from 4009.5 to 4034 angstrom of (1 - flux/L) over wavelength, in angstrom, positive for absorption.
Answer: -2.43 angstrom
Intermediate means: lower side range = 0.92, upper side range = 0.902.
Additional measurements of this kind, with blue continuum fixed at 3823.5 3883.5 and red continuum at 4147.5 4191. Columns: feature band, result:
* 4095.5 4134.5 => 3.00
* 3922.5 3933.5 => -0.09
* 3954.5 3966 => 0.85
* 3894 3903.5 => 0.64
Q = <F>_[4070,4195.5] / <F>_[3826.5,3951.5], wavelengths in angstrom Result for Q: 1.0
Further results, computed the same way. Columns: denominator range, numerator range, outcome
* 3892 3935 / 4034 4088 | 1.04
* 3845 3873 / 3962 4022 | 0.86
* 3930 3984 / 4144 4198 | 1.06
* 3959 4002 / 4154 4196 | 1.08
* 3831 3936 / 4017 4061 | 1.08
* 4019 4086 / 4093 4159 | 0.90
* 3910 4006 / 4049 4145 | 0.99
